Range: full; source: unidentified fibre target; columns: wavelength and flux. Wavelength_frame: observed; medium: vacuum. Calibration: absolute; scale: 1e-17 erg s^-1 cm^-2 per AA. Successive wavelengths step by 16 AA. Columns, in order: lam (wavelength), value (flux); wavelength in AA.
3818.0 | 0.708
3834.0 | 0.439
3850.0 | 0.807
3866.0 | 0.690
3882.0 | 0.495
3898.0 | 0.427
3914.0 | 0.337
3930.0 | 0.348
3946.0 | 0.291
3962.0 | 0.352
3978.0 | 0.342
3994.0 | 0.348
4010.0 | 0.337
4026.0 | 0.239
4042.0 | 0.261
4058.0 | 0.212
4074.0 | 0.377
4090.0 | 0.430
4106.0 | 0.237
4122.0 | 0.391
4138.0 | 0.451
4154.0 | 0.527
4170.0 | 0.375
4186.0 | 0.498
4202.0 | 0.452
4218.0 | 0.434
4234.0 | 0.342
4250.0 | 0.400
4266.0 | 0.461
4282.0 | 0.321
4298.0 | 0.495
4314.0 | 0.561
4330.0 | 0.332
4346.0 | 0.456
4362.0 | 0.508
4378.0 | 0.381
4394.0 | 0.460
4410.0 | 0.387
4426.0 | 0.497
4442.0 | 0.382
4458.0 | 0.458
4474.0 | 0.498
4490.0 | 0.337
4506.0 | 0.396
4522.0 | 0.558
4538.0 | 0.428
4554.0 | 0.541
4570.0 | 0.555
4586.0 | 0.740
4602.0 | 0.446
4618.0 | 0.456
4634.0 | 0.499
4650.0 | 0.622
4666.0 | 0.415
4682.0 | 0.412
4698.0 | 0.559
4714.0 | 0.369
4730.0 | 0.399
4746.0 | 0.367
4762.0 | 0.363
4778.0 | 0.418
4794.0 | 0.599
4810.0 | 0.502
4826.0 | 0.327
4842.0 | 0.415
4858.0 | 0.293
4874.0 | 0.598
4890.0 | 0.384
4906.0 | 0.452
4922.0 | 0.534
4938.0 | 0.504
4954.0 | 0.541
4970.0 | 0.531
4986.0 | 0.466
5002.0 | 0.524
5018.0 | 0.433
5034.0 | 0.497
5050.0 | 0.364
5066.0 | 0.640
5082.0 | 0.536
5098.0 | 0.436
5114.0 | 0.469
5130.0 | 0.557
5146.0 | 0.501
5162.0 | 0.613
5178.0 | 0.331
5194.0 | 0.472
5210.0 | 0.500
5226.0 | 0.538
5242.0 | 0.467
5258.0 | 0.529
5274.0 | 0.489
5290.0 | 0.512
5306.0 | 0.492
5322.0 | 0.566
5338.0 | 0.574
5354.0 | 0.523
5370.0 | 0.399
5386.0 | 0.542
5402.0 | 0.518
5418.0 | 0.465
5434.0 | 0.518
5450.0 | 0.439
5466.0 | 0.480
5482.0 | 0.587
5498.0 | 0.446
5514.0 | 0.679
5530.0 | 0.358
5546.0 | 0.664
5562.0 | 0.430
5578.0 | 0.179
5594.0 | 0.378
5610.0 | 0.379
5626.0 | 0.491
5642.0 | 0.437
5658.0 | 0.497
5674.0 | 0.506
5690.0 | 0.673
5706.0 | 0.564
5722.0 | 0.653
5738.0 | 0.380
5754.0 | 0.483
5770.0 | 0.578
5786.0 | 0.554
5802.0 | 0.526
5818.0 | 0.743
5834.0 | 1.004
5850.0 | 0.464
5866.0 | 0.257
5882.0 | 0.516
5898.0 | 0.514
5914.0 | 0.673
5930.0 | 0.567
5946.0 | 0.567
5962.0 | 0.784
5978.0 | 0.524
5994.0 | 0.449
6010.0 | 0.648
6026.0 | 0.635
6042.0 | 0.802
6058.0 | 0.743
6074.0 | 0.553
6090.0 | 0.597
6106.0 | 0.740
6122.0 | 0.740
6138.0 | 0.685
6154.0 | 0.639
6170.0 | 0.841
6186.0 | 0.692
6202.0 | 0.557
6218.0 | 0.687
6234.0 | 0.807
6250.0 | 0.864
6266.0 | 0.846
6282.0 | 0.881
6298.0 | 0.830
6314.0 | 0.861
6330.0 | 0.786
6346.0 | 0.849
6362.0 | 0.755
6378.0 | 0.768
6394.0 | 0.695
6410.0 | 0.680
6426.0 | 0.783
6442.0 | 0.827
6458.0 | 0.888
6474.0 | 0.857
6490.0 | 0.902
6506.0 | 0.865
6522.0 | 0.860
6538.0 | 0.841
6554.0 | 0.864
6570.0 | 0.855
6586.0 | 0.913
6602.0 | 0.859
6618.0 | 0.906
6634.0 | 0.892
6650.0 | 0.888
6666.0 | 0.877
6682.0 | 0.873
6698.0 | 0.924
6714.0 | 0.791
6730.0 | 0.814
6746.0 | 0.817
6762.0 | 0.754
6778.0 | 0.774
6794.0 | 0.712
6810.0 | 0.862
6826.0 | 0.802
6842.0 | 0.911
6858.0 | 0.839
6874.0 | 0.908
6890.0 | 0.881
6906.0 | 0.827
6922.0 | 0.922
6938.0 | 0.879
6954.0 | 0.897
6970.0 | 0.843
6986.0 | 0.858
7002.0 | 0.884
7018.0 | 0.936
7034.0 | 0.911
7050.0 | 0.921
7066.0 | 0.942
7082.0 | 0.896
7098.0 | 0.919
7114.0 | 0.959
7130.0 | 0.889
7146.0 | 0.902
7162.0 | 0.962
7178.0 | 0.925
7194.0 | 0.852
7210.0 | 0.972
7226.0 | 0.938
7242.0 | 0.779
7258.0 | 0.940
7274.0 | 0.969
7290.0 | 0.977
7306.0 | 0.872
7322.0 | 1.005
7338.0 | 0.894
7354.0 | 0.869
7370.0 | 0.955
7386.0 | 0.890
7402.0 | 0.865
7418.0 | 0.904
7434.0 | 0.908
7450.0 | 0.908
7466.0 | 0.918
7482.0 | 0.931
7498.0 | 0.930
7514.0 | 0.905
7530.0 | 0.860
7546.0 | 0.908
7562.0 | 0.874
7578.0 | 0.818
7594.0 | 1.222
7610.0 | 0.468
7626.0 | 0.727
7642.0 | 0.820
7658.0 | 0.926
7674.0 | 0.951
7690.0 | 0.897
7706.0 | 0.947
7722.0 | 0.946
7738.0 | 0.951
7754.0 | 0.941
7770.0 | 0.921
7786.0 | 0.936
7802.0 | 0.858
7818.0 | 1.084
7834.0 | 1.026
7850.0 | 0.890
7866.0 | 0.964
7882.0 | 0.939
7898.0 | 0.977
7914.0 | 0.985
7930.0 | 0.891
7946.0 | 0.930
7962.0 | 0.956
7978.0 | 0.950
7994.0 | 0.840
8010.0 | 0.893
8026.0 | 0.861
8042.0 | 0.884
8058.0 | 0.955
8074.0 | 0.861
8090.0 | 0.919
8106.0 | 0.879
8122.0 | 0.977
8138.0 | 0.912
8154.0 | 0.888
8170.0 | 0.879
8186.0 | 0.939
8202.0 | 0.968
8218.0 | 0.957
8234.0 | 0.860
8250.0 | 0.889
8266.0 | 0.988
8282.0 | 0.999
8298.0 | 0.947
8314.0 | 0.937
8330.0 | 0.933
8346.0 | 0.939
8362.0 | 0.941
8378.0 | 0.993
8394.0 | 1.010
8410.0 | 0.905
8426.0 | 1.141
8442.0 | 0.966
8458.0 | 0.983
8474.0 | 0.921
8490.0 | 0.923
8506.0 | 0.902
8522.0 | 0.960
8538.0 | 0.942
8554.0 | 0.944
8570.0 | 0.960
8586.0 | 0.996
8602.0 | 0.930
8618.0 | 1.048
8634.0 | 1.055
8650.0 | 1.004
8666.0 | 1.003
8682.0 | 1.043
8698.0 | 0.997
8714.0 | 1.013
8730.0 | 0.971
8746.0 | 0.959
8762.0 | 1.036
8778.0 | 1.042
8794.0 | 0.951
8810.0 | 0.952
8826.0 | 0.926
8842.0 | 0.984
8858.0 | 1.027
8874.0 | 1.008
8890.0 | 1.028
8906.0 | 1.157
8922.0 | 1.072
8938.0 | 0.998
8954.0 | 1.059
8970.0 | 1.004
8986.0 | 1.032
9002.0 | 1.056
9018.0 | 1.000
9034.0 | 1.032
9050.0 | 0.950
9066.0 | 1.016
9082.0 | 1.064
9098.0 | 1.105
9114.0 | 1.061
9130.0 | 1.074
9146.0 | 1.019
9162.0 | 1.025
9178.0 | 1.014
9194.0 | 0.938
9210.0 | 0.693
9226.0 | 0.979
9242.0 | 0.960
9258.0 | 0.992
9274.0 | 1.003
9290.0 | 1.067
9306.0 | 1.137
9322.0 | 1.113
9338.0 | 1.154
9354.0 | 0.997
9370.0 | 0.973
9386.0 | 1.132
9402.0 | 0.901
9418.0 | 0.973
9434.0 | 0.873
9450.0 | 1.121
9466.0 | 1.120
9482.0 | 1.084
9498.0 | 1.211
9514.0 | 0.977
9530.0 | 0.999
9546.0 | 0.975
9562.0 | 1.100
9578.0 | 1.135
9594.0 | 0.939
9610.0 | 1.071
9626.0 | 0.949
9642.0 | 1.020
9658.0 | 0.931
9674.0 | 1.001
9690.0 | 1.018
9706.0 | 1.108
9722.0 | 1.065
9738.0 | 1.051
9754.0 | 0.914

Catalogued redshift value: 0.562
